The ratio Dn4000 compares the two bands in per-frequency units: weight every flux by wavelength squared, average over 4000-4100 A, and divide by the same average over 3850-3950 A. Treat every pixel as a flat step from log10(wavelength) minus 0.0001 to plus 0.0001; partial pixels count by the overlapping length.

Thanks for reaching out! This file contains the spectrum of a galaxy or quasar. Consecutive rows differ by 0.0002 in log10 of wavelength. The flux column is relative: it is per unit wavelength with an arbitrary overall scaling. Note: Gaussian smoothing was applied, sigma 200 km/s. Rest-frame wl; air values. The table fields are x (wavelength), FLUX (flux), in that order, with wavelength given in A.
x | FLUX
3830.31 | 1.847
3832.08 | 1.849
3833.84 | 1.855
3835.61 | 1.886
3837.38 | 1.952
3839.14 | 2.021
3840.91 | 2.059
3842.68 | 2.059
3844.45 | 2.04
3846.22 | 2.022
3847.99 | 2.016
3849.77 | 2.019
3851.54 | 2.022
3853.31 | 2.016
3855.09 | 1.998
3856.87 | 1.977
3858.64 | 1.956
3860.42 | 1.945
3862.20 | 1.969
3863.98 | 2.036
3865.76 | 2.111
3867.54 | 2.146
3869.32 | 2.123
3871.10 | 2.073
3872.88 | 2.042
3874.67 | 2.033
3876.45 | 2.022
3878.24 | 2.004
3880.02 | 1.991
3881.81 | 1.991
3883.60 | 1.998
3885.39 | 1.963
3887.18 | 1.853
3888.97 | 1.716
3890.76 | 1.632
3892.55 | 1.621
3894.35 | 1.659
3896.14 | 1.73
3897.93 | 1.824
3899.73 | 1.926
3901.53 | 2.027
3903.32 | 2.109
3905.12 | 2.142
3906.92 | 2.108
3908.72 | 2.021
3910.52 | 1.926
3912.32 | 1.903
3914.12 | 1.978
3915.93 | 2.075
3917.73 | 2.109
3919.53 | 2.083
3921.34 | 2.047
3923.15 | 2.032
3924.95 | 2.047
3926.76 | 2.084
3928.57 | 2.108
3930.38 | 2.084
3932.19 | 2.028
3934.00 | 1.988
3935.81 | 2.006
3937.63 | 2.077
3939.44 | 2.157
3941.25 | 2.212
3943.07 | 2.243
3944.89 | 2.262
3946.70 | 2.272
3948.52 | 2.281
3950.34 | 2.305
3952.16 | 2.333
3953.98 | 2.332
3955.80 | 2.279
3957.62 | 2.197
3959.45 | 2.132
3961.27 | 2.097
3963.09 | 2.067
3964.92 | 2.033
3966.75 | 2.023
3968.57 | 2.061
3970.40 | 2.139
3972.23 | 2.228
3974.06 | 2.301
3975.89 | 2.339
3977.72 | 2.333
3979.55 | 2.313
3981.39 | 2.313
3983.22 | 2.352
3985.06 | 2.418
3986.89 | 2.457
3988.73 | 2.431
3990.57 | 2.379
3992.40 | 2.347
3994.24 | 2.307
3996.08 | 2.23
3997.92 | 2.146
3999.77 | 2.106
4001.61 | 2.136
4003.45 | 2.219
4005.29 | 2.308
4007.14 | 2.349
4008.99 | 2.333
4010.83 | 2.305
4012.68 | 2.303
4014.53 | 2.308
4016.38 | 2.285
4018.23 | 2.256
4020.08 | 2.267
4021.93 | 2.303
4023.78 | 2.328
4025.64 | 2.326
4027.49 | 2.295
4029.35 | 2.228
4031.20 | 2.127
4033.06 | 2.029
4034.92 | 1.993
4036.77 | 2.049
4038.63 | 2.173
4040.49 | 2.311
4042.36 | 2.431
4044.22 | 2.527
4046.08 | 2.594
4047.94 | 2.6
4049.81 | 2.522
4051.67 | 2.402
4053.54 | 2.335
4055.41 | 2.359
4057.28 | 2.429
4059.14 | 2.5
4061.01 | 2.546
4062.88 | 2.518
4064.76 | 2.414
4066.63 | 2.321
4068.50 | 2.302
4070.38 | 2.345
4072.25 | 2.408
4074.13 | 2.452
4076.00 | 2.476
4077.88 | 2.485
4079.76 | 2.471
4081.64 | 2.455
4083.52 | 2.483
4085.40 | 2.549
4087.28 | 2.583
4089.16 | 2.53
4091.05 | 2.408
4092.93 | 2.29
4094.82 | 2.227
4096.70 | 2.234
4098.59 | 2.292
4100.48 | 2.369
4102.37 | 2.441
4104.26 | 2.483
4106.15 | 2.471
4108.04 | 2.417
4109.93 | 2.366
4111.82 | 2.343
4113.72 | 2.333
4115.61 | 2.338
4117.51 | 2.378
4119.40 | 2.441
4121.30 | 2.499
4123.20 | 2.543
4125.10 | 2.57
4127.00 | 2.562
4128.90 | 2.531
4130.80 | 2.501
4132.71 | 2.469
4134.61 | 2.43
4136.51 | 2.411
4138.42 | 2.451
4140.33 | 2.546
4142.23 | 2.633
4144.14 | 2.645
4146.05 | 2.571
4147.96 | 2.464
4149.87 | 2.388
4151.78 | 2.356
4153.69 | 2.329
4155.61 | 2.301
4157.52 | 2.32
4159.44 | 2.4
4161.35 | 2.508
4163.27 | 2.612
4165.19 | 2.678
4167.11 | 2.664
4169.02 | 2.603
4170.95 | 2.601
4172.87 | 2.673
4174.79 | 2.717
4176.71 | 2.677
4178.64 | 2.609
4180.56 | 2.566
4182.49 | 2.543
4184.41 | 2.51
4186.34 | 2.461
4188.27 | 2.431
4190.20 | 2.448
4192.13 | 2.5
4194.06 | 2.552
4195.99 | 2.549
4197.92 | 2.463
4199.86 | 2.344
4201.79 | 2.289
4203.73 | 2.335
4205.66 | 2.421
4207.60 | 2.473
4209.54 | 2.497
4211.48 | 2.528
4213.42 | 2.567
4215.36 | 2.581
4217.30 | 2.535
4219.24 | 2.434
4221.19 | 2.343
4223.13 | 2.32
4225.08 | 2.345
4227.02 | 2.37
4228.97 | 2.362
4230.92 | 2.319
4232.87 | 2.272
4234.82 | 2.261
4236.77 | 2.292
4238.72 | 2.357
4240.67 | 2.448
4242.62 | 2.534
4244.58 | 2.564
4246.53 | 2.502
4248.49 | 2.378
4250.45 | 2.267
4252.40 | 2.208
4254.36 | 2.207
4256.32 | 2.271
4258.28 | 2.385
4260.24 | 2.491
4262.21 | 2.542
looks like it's 1.26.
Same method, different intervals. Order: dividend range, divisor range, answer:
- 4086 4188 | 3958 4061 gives 1.15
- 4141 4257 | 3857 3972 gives 1.38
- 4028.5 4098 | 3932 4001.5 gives 1.12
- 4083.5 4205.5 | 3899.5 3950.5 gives 1.32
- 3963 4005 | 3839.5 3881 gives 1.18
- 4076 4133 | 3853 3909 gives 1.39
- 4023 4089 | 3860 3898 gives 1.35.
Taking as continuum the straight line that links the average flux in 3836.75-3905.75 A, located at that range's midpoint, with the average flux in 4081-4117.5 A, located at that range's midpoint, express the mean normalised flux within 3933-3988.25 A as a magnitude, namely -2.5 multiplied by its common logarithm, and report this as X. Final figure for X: -0.041 mag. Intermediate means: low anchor 1.97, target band 2.22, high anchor 2.4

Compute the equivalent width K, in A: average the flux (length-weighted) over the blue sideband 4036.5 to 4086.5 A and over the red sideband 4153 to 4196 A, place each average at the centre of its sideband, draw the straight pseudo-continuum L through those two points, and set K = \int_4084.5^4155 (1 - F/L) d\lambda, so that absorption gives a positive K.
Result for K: 1.16 A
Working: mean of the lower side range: 2.43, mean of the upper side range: 2.53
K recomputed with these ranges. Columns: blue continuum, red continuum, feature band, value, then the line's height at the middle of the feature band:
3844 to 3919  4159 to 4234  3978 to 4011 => -2.2 A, 2.16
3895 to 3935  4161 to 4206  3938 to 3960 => -1.8 A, 2.08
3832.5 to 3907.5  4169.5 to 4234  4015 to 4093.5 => -4.4 A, 2.25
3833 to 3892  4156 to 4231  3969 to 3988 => -1.3 A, 2.16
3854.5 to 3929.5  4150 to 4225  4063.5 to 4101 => -1.6 A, 2.31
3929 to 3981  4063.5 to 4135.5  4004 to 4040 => 0.9 A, 2.3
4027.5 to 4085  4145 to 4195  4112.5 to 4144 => -0.2 A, 2.47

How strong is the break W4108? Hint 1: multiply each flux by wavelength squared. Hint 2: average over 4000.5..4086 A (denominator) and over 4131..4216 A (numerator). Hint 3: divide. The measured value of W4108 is 1.1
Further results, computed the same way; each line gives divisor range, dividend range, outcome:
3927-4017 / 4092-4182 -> 1.20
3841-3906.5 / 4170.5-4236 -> 1.47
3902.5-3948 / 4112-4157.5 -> 1.31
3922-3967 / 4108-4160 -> 1.25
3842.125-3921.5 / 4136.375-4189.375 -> 1.47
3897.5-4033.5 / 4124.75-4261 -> 1.26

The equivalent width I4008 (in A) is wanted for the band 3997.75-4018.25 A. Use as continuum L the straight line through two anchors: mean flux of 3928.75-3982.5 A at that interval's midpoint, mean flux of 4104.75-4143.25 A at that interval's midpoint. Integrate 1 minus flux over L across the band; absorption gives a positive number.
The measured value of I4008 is 0.1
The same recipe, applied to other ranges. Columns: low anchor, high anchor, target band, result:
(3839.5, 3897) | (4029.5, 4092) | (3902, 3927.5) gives 0.3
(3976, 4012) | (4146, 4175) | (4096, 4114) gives 0.4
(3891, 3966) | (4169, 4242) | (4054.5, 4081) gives -1.9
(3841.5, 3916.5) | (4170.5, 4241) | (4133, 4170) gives -1.7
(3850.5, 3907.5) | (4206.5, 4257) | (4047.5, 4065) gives -2.3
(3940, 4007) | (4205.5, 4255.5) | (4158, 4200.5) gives -3.2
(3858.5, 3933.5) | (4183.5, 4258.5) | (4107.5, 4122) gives -0.8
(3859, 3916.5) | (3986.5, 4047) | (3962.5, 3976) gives 0.1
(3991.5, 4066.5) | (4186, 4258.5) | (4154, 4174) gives -1.3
